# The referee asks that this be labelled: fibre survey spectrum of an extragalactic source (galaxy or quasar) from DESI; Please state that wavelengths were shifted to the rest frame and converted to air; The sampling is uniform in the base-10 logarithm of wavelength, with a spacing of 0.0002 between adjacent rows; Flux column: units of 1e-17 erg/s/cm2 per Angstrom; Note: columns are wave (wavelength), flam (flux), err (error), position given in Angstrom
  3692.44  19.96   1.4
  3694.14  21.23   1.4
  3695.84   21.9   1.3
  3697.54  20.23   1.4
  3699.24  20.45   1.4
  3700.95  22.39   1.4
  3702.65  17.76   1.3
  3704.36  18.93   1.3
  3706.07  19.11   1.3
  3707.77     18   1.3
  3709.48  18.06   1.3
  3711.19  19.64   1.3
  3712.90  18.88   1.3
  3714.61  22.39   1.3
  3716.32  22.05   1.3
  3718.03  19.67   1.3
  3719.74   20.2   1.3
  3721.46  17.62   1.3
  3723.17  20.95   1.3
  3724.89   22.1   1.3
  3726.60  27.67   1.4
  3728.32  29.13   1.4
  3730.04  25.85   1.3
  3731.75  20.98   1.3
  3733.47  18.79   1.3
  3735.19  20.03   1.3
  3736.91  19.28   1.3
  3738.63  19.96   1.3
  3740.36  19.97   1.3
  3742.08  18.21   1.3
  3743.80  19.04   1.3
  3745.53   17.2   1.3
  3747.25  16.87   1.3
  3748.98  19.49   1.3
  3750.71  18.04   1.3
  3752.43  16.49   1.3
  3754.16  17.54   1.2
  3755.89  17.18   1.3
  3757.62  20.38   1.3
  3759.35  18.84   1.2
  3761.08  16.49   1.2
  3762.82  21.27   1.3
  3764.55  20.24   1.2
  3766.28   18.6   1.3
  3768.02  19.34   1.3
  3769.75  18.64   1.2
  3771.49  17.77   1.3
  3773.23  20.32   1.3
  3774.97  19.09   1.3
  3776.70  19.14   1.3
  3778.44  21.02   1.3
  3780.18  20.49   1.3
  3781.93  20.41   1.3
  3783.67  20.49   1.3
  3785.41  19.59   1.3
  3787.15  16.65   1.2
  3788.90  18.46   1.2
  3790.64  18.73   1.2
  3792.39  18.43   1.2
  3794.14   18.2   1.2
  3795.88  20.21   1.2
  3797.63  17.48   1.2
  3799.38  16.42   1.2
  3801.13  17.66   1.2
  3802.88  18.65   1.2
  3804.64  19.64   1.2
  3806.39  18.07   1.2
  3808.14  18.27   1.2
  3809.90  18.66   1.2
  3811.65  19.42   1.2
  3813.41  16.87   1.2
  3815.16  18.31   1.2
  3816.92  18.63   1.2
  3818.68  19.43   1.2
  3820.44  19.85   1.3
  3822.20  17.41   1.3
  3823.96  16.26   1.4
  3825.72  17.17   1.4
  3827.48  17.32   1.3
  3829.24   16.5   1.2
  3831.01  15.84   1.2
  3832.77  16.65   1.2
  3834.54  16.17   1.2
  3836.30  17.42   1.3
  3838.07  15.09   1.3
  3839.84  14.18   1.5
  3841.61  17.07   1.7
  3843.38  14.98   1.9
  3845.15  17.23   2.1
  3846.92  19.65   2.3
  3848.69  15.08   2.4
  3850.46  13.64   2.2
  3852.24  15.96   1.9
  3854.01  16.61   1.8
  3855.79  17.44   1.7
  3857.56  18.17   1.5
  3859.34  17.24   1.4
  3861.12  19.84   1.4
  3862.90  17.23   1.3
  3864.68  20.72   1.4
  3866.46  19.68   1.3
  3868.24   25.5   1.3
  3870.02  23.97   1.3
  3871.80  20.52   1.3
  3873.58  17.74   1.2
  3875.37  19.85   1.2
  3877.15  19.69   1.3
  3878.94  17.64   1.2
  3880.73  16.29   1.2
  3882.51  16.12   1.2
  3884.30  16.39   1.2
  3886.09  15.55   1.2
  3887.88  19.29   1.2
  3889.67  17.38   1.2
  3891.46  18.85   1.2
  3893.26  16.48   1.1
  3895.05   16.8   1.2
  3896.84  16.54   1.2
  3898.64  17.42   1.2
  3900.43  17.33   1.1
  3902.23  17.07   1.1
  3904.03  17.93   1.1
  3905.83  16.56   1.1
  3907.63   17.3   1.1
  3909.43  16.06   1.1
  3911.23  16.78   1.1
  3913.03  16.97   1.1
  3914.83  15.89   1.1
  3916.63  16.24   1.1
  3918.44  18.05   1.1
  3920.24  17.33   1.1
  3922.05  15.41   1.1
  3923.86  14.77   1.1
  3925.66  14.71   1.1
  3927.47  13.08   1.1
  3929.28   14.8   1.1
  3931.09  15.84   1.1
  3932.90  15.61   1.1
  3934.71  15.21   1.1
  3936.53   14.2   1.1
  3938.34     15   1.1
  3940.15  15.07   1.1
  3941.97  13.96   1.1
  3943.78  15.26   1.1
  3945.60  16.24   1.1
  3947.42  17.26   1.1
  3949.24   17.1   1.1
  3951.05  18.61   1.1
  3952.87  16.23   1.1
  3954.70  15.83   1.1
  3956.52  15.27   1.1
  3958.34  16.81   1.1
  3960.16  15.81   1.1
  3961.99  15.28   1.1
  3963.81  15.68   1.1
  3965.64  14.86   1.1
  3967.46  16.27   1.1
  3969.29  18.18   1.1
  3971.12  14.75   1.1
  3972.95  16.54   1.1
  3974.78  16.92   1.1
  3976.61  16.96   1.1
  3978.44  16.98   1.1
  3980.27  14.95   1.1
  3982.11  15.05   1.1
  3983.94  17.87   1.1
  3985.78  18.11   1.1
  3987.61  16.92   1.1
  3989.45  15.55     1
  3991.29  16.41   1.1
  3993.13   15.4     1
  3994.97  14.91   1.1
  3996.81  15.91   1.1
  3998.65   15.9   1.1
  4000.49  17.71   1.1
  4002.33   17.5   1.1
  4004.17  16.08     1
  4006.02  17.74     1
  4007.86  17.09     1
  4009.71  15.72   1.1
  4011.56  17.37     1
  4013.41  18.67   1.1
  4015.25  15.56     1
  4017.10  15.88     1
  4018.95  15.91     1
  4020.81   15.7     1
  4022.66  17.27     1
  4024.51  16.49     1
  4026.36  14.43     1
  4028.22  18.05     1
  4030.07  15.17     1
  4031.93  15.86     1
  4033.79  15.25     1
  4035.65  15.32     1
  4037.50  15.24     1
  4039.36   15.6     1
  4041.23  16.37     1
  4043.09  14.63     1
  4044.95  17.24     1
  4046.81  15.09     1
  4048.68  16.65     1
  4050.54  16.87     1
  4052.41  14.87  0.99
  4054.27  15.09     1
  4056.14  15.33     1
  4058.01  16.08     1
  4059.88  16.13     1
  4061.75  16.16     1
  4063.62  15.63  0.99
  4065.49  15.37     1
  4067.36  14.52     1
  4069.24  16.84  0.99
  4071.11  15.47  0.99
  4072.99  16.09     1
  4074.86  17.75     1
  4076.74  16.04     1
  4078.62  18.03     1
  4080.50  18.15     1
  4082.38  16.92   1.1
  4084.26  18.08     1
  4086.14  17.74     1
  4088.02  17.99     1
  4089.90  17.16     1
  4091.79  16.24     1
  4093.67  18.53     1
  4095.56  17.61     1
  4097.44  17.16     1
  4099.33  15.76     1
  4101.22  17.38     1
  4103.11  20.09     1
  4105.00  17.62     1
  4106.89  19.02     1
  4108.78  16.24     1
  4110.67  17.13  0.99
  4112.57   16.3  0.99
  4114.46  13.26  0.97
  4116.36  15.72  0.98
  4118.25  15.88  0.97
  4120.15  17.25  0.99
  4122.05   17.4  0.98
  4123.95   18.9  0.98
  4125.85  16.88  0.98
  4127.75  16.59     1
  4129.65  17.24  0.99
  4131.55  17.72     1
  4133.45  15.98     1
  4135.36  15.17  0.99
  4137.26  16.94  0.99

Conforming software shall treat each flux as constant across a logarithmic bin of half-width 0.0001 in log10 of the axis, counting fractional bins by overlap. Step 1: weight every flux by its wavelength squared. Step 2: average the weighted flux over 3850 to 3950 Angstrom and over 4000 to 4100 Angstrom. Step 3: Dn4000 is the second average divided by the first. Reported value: 1.04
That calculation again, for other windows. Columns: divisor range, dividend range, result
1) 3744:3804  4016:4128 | 1.03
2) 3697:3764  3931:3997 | 0.91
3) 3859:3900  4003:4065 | 0.94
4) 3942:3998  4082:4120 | 1.12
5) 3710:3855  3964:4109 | 1.01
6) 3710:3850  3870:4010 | 0.95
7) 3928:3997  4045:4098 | 1.10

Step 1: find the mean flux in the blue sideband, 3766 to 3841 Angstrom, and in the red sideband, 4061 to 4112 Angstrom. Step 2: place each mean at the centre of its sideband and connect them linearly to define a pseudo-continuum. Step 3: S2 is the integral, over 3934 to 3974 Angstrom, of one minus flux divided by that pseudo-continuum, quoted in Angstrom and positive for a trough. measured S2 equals 3.9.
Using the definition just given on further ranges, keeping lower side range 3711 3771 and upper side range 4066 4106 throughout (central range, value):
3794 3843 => 4.5 Angstrom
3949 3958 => 0.8 Angstrom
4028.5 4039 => 1.2 Angstrom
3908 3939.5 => 4.8 Angstrom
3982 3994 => 0.9 Angstrom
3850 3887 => 1.0 Angstrom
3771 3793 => 0.4 Angstrom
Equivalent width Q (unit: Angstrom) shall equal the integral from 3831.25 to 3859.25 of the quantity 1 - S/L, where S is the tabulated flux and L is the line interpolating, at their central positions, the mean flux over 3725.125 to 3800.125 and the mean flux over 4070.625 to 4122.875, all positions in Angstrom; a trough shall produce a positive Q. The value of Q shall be 3.77 Angstrom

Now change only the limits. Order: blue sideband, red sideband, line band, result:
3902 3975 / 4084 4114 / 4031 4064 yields 2.4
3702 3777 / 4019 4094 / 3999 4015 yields -0.3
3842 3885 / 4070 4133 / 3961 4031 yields 4.9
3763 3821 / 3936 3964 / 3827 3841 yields 1.5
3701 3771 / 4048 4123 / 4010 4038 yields 1.8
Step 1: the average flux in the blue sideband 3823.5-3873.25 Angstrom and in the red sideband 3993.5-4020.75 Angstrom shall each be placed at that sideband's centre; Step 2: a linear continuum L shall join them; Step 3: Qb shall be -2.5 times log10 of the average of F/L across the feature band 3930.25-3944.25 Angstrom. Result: 0.14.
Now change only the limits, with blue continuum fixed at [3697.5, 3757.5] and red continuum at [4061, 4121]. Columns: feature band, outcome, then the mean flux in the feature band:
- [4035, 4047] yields 0.105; 15.7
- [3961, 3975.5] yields 0.120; 16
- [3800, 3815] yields 0.054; 18.4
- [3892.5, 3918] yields 0.100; 16.8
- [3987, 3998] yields 0.123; 15.8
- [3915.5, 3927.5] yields 0.158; 15.8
